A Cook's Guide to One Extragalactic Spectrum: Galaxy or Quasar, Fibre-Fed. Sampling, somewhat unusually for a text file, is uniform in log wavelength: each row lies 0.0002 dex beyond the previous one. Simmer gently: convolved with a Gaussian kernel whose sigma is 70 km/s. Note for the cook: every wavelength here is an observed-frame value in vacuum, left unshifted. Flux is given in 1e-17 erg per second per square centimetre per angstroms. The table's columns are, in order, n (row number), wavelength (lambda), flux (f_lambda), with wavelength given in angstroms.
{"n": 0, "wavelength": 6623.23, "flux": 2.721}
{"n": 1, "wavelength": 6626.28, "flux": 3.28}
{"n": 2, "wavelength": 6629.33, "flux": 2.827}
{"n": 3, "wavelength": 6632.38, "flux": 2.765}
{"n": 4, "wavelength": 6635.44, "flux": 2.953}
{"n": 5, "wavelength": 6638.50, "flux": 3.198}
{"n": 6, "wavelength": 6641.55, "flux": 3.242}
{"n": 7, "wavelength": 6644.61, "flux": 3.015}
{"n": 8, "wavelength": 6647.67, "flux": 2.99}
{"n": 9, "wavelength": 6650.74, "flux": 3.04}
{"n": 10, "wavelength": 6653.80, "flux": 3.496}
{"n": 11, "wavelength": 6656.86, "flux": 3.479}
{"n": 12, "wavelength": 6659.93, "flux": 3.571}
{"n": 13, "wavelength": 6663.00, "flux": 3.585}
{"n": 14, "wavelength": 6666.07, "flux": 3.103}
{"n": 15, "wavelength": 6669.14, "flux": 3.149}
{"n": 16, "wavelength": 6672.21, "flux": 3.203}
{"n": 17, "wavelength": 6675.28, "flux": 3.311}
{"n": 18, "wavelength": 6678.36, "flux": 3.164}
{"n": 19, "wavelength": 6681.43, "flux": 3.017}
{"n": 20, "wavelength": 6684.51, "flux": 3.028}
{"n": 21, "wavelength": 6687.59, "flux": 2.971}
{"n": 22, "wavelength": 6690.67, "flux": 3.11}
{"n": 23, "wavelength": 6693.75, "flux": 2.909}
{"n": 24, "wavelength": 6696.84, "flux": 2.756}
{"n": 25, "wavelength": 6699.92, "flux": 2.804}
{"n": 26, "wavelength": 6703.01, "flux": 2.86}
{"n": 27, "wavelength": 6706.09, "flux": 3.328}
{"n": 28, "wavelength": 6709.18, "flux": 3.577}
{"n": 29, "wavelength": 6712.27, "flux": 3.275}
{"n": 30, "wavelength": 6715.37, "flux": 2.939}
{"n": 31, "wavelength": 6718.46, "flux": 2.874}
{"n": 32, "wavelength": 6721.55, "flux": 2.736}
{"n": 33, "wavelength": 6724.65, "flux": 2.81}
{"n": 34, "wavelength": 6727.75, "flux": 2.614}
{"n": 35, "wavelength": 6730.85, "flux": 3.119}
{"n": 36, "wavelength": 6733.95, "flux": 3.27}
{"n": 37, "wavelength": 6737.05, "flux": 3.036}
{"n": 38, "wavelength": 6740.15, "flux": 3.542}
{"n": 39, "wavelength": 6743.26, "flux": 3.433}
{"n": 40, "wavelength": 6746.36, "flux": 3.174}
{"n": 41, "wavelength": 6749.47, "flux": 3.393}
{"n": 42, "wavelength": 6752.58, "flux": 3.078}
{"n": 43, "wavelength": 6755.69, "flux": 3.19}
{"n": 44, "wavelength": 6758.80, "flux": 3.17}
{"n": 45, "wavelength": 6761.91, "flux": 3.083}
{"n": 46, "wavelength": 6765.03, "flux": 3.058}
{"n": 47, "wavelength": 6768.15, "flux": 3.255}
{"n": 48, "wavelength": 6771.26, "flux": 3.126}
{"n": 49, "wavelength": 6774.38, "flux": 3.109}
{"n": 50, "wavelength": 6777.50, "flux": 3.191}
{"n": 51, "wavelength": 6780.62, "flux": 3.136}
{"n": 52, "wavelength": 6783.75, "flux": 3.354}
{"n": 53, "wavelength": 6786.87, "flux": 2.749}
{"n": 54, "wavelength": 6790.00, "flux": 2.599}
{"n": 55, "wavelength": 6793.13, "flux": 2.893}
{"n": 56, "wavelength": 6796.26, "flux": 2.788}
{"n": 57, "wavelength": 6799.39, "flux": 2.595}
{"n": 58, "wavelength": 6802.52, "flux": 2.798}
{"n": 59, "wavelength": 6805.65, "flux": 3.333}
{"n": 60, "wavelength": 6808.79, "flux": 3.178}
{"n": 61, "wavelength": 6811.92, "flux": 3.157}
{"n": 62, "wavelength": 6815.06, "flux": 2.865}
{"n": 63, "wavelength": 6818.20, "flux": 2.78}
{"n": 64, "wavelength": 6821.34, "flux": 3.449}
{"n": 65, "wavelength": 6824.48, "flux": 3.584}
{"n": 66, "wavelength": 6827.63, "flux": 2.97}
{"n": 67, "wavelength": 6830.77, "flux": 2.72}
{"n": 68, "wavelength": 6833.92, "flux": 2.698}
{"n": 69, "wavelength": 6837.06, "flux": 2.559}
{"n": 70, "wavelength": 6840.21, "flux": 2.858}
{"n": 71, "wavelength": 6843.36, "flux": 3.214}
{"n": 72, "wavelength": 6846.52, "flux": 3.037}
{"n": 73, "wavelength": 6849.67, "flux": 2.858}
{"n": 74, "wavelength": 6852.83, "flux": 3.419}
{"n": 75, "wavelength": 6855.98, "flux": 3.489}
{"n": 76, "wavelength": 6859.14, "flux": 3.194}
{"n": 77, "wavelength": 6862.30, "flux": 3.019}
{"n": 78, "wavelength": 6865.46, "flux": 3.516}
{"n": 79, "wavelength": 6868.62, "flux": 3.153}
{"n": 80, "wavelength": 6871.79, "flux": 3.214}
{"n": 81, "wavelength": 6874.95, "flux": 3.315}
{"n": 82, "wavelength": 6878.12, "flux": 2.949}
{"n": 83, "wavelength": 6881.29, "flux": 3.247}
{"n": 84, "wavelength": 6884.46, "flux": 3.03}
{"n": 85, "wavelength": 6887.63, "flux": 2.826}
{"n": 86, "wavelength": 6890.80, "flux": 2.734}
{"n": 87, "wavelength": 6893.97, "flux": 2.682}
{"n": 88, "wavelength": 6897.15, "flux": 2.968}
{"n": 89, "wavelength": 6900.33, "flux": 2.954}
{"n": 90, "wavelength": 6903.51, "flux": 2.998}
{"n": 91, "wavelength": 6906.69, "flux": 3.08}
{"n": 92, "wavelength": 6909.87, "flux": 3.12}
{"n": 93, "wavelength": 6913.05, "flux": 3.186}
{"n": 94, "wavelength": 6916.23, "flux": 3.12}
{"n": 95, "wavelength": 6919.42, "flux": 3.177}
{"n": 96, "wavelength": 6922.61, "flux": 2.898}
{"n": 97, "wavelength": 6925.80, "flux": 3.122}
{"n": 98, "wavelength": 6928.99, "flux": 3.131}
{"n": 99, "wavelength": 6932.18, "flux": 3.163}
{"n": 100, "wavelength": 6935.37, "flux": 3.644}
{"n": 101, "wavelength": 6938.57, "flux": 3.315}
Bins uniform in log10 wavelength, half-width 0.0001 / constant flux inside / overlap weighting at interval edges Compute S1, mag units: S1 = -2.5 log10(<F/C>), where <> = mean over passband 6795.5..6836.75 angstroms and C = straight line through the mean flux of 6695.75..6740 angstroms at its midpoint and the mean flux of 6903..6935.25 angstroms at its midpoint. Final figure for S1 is 0.03 mag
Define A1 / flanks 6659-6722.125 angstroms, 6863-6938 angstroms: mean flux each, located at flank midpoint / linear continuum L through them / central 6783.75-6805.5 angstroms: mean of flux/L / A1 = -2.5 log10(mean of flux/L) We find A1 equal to 0.10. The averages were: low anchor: 3.11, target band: 2.82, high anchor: 3.1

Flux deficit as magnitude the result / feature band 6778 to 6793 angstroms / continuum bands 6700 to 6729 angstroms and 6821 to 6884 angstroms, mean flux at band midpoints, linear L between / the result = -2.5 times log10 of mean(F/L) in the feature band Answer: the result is 0.03 mag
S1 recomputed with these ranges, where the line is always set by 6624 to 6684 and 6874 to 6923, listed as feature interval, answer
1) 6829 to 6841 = 0.132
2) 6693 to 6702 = 0.119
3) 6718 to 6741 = 0.047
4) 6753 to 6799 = 0.020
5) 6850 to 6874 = -0.078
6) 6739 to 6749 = -0.088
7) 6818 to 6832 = -0.027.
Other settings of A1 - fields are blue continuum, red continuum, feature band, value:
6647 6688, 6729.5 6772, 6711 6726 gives 0.11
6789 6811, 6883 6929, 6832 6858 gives -0.03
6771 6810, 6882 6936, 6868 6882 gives -0.05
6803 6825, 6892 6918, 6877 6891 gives 0.02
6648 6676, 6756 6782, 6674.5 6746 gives 0.06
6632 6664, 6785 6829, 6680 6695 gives 0.05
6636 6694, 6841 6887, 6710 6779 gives 0.02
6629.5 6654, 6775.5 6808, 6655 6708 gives -0.04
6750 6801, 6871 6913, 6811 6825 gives -0.04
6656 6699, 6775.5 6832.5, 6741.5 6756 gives -0.06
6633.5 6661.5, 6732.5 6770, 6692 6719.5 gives 0.06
